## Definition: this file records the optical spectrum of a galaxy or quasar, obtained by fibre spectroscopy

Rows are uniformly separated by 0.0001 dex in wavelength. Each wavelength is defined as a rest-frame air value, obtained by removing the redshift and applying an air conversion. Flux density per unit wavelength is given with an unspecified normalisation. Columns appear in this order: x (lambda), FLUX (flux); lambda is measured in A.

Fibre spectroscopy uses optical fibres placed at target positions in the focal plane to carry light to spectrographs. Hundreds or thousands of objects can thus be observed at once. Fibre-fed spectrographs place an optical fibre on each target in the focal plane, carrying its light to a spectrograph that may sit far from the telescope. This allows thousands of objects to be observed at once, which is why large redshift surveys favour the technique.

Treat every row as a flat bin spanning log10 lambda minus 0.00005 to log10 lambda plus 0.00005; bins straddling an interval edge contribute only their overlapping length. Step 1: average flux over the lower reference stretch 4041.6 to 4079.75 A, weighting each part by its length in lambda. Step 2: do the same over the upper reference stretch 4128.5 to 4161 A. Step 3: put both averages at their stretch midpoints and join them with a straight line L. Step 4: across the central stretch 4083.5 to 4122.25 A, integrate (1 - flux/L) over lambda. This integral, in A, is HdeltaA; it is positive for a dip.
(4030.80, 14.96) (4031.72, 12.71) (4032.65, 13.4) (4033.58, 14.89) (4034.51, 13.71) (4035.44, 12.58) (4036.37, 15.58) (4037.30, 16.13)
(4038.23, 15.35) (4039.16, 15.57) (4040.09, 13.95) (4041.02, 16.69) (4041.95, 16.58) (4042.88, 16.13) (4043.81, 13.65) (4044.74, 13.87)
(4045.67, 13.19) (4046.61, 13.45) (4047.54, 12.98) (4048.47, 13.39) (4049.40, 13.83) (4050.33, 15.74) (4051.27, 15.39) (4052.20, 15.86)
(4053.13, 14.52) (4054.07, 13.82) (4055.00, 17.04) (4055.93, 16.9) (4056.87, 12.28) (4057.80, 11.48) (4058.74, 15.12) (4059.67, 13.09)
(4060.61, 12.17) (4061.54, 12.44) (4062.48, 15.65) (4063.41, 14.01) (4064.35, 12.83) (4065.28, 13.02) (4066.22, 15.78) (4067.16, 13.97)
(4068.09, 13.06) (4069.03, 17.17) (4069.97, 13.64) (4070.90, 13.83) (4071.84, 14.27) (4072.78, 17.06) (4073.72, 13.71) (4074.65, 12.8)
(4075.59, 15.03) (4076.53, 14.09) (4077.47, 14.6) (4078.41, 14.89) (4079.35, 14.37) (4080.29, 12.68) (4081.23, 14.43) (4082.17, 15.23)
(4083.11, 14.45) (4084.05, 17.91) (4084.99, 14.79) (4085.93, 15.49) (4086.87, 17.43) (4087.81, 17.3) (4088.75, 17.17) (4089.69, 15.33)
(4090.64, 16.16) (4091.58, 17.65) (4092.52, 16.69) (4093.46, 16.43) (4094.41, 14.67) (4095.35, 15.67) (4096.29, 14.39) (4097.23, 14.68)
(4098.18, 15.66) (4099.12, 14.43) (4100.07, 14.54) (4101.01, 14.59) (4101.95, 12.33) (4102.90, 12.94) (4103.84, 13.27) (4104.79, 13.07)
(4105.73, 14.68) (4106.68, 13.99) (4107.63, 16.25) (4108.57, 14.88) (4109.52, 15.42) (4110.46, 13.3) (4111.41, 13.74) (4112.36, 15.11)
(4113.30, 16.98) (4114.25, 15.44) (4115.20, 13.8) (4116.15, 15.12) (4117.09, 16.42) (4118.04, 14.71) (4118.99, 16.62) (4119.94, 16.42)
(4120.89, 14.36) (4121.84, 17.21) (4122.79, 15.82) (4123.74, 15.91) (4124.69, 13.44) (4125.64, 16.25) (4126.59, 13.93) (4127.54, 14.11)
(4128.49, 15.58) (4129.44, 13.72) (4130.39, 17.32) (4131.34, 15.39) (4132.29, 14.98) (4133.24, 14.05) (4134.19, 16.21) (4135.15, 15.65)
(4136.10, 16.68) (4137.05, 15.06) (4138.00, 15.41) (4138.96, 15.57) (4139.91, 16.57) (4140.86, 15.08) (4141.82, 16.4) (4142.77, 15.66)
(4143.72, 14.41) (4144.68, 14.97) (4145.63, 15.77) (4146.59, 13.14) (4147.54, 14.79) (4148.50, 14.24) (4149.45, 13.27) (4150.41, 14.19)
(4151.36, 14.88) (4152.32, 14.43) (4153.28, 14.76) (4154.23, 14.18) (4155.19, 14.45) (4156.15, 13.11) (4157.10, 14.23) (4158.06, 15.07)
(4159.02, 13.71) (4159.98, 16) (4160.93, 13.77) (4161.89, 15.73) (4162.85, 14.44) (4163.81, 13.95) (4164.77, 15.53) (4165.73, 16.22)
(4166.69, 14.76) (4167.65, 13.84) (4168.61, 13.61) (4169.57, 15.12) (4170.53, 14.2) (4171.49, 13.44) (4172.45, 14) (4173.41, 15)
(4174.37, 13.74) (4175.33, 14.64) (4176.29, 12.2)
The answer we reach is -1.8 A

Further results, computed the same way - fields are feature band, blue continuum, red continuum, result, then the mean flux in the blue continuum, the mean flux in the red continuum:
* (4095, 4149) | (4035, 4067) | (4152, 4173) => -2.1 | 14.4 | 14.5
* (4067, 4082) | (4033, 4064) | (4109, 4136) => 0.4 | 14.4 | 15.3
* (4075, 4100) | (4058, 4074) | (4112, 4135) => -1.4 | 14.1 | 15.4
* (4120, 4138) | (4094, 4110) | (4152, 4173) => -1.1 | 14.4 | 14.5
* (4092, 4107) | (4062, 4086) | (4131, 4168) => 0.1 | 14.6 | 14.9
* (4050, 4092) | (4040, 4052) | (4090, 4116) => -0.3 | 14.6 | 14.8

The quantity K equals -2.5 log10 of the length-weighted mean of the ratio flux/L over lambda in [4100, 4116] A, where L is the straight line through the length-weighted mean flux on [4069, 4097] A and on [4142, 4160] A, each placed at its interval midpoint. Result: 0.044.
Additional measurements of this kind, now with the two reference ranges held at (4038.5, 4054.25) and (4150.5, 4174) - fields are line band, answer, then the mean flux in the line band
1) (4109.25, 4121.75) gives -0.05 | 15.2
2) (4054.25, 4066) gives 0.06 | 13.9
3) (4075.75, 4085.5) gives -0.01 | 14.8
